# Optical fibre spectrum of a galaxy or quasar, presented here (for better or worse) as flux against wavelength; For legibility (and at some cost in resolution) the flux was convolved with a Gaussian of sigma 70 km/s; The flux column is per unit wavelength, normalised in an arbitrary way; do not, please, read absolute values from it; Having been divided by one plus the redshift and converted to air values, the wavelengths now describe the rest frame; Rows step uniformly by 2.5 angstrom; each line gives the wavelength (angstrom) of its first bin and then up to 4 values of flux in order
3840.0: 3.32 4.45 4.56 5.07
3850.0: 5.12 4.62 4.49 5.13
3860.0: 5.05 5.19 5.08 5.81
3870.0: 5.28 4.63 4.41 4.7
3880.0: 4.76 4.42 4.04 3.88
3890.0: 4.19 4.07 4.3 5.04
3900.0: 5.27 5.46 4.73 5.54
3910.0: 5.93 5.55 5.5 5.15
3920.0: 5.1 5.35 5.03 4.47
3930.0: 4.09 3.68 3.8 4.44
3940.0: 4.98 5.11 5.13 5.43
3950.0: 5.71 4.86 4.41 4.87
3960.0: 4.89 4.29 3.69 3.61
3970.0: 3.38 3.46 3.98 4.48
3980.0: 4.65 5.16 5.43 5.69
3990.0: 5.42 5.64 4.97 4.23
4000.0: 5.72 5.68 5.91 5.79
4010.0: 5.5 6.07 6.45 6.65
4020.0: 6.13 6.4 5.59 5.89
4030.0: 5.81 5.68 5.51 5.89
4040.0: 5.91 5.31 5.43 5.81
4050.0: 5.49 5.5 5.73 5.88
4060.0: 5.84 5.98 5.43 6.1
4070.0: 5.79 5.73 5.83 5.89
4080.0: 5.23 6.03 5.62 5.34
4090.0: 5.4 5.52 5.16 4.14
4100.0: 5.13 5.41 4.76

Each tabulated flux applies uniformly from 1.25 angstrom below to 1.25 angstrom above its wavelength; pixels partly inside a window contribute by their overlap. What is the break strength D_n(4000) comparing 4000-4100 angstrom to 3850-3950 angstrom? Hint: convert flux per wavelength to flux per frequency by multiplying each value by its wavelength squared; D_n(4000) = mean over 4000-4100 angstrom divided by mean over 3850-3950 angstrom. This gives 1.3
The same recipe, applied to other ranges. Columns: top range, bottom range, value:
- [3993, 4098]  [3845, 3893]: 1.31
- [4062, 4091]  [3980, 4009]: 1.10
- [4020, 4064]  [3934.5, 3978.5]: 1.34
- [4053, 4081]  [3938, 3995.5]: 1.28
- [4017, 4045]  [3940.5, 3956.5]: 1.20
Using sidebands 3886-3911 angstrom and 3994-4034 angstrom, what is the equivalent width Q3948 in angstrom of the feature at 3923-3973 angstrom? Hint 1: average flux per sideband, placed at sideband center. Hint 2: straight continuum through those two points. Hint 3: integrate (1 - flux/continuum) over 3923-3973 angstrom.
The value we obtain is 7.0 angstrom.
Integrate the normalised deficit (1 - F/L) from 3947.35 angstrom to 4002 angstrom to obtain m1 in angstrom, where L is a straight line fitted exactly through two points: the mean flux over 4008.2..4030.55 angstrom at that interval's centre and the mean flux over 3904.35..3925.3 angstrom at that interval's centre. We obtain 9.8 angstrom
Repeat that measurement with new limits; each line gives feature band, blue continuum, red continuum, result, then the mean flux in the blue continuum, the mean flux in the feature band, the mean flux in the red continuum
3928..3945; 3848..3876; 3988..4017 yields 2.90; 4.99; 4.41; 5.61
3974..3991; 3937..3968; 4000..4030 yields 1.19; 4.76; 4.98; 5.99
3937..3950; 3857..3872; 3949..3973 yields -1.82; 5.23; 5.12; 4.33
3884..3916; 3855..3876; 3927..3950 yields -0.28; 5.05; 4.89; 4.64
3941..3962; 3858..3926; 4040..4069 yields 0.78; 4.94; 5.02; 5.69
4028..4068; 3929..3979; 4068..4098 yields -3.69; 4.42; 5.7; 5.52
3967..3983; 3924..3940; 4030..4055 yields 2.48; 4.3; 4.08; 5.63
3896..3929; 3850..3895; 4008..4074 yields -1.76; 4.69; 5.22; 5.83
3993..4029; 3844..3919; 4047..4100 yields -2.83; 4.9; 5.78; 5.58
